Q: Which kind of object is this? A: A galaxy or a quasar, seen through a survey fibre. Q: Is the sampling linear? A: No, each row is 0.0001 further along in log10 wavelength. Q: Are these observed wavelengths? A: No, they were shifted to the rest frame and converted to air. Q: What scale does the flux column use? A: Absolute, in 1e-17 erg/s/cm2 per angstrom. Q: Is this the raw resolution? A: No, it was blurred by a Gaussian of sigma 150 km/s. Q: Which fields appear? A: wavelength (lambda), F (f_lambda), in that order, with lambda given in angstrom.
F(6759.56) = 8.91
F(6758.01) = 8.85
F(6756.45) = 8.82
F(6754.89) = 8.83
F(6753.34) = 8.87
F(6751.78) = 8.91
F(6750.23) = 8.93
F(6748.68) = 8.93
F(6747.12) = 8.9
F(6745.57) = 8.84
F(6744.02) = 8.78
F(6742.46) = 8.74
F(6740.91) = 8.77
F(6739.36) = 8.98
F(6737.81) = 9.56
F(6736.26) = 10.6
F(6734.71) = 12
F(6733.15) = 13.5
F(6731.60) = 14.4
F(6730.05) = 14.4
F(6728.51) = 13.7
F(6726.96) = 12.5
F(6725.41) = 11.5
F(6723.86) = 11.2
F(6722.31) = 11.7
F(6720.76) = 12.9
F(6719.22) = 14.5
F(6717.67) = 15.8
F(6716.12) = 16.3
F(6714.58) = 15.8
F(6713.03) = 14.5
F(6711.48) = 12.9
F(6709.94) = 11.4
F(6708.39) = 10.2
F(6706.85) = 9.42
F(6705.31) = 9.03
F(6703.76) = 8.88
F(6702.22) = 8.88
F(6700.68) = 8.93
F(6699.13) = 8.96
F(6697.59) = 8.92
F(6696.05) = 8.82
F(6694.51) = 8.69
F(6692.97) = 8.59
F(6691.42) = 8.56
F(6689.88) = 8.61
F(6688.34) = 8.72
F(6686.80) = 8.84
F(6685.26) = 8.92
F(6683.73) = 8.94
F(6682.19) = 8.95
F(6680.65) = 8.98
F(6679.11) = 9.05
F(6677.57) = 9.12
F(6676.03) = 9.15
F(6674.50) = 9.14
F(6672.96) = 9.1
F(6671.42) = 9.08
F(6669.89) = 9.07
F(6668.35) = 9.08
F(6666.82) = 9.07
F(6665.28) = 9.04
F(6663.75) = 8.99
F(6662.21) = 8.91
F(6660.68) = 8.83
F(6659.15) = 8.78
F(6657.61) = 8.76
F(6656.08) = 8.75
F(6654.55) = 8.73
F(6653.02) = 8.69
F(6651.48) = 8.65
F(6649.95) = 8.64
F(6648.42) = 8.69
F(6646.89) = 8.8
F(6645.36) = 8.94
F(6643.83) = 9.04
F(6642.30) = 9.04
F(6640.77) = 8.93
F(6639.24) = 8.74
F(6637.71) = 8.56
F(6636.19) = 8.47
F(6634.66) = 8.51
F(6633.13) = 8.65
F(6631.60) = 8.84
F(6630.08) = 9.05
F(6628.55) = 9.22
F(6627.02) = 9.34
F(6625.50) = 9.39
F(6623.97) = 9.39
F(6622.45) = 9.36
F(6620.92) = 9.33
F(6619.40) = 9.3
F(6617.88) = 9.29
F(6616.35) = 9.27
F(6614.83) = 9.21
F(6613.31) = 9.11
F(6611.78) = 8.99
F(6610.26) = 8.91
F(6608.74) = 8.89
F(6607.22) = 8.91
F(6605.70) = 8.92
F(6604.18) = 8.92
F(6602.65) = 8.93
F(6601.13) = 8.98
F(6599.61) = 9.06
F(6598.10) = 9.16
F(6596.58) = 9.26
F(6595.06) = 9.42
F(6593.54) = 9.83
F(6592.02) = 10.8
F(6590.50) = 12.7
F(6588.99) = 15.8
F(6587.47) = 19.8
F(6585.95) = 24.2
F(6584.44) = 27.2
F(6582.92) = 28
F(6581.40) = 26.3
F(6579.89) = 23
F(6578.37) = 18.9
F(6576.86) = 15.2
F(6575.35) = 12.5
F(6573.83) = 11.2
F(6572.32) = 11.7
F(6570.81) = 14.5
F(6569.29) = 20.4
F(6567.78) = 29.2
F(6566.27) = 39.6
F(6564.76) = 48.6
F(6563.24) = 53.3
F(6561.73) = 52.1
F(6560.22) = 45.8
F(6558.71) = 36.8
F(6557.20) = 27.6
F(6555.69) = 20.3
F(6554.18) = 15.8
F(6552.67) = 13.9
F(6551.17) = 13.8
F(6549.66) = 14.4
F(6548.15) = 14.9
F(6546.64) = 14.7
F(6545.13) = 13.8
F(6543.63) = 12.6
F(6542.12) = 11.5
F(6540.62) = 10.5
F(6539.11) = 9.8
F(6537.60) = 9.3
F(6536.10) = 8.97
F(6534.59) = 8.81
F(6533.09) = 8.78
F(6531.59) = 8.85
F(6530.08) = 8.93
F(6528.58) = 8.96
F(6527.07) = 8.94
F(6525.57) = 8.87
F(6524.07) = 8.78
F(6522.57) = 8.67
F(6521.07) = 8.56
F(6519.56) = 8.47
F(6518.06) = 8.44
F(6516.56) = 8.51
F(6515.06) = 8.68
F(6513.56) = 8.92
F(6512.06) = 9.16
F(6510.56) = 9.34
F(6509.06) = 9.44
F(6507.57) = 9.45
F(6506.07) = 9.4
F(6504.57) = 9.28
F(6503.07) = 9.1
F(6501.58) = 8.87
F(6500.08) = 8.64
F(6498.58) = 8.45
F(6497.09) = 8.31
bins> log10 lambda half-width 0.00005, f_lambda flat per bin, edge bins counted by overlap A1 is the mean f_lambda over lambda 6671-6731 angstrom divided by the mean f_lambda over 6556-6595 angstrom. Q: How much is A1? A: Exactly 0.4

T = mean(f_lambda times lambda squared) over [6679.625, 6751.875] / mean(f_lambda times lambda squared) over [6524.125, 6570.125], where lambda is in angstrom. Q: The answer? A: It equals 0.56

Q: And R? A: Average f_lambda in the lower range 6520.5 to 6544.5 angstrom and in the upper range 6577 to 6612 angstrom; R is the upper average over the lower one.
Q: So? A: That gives 1.50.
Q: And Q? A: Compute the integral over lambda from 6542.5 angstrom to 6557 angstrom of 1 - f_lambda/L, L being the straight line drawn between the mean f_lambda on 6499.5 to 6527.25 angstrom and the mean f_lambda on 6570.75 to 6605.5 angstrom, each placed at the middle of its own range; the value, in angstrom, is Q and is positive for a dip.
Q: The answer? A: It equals -4.2 angstrom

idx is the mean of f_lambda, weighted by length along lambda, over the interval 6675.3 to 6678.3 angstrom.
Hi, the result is 9.13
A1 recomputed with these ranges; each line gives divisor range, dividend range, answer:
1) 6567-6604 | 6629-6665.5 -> 0.55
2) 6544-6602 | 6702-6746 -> 0.56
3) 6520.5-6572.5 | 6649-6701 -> 0.47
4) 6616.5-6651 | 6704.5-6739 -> 1.40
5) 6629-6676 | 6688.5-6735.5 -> 1.30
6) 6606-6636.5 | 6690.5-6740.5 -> 1.26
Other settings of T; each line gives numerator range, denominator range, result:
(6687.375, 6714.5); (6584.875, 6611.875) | 0.88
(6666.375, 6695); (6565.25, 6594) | 0.46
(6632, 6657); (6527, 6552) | 0.81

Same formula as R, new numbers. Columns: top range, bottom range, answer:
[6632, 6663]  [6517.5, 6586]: 0.47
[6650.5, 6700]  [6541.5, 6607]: 0.45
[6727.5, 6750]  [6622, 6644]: 1.19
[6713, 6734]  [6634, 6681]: 1.55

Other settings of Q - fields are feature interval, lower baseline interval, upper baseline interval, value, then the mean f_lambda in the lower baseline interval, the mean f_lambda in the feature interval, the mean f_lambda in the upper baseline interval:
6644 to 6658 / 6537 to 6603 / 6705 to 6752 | 6.1 angstrom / 19.7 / 8.75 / 11.6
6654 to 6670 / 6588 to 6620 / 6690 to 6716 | 1.8 angstrom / 9.77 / 8.91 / 10.3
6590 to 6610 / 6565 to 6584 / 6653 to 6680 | 9.6 angstrom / 21.7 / 9.46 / 8.97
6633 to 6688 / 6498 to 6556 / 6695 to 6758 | 9.4 angstrom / 10.4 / 8.88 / 10.9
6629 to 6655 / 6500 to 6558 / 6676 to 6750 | 4.8 angstrom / 11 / 8.77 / 10.6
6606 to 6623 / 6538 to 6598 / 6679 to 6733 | 8.1 angstrom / 20.8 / 9.14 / 11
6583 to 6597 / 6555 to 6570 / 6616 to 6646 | 5.5 angstrom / 37.5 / 16.2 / 9.03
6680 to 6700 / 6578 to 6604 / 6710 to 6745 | 6.7 angstrom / 15.7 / 8.81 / 12.4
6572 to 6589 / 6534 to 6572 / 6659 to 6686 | -0.6 angstrom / 22.4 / 19.8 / 9.02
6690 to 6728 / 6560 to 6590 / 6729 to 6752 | 5.7 angstrom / 26.4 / 11.2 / 10.4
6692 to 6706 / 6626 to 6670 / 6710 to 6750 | 2.5 angstrom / 8.86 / 8.85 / 11.9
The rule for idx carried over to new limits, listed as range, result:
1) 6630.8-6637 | 8.63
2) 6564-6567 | 44.1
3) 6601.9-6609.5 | 8.91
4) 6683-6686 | 8.96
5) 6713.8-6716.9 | 16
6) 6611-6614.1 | 9.04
